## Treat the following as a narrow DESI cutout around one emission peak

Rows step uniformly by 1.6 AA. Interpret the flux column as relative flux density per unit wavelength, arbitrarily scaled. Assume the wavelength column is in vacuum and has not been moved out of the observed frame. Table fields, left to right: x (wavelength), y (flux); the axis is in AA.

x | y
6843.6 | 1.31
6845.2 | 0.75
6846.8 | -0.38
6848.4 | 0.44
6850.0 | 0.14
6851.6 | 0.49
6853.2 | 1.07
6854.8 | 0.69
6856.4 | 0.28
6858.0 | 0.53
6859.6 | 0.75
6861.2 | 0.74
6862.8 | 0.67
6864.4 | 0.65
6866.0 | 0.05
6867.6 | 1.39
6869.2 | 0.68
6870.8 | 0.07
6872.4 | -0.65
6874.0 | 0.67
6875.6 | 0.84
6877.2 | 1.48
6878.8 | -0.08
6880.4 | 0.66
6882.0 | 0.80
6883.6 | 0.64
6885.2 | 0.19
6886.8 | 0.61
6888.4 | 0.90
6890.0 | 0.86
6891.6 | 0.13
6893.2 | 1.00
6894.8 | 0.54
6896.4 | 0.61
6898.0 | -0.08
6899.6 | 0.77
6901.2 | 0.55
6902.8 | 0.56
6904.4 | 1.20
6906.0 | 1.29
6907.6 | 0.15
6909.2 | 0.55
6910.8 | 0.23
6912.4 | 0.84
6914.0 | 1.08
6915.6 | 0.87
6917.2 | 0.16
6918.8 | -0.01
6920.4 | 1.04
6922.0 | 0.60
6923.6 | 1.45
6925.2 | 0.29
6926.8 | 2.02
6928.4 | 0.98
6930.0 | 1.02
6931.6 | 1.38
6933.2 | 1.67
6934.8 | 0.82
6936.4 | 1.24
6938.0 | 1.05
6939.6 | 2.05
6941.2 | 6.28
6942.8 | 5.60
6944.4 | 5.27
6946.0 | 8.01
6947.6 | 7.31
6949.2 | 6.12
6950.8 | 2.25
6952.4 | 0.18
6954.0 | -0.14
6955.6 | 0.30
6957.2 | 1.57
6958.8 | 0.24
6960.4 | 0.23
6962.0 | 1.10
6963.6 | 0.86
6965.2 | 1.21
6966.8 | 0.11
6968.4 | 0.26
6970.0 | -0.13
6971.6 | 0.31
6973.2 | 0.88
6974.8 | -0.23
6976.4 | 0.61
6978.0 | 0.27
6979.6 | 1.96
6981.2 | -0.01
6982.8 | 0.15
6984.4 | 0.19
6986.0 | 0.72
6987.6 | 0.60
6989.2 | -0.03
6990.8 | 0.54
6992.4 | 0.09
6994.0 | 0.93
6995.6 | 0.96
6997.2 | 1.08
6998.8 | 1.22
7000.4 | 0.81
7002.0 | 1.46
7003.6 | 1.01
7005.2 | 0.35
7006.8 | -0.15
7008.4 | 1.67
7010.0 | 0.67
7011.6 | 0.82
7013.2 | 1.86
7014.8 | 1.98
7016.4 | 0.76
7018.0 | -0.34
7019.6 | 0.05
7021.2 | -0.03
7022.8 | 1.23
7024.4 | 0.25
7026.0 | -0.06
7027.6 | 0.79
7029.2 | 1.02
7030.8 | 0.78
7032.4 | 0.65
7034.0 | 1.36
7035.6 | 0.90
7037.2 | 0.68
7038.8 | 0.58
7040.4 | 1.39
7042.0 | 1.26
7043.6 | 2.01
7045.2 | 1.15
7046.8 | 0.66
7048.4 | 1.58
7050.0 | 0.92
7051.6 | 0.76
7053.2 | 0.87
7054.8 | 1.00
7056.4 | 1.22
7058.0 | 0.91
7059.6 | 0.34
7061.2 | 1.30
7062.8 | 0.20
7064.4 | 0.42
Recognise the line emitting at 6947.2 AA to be [O II] 3727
